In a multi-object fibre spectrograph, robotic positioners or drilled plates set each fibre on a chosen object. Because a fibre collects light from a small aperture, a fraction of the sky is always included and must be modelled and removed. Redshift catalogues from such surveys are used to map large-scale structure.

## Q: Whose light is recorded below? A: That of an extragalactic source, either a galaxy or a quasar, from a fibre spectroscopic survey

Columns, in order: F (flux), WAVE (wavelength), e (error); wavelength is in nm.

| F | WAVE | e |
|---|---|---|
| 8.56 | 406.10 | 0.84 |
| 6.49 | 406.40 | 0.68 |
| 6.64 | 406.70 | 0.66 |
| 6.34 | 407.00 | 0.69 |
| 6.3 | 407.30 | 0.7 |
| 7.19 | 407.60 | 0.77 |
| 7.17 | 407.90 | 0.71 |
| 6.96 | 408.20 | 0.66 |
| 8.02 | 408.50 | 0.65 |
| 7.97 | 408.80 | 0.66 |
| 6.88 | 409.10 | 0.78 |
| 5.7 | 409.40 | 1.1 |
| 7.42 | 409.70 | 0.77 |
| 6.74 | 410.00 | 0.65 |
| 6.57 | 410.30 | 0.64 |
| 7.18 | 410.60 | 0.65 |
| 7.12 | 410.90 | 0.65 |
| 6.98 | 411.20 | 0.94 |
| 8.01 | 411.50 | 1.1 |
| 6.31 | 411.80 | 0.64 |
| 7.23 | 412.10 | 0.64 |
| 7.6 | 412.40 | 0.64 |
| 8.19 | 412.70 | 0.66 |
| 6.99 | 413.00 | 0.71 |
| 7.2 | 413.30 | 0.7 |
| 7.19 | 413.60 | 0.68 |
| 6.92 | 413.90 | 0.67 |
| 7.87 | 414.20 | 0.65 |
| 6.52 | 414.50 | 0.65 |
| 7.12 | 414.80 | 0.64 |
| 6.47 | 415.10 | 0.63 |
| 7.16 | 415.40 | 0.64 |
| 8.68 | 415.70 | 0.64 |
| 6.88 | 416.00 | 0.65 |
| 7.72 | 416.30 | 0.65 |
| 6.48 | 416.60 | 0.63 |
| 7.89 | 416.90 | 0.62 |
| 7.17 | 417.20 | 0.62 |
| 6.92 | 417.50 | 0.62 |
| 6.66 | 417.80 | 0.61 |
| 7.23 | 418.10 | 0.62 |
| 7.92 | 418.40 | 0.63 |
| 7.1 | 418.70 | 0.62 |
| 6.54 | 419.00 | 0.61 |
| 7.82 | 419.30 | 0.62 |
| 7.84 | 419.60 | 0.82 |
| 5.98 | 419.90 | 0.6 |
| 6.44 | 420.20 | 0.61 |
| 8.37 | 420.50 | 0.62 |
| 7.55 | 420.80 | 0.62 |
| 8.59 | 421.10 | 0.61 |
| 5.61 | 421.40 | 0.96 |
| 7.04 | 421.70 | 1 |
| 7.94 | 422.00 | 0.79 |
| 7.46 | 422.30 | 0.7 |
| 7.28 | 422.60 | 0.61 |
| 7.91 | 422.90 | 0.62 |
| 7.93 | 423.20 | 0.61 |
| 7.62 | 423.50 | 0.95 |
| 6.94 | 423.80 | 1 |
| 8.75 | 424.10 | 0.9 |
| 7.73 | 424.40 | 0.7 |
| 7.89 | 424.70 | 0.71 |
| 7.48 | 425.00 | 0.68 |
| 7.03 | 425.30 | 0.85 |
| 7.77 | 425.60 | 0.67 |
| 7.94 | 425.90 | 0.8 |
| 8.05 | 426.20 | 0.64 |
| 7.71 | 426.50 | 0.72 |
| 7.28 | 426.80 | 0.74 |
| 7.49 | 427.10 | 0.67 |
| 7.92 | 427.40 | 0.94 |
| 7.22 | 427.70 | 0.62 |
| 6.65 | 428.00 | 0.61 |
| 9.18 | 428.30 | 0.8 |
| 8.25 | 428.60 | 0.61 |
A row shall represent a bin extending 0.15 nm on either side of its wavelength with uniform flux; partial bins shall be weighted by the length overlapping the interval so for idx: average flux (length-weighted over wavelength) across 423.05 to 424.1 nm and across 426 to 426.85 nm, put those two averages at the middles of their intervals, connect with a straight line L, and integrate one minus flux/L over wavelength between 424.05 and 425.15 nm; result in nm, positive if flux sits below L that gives -0.03 nm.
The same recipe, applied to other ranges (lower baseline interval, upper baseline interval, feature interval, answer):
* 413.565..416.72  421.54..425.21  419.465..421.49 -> 0.07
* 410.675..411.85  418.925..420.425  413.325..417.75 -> -0.07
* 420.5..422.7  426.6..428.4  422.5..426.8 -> -0.11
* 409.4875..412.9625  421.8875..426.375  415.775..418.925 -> 0.09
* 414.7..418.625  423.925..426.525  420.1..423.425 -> 0.05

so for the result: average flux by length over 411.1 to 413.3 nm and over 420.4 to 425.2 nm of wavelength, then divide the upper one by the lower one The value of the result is 1.0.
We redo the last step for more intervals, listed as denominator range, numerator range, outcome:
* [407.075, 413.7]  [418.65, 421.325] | 1.03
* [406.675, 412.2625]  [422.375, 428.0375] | 1.09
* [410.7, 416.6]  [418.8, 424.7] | 1.03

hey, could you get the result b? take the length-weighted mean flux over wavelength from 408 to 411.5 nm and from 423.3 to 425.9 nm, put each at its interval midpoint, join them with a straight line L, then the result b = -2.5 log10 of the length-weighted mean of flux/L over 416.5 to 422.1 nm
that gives 0.04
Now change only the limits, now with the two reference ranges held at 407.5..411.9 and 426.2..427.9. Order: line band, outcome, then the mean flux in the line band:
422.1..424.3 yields -0.04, 7.7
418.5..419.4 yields 0.03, 7.16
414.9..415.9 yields -0.02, 7.39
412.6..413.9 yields -0.02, 7.31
